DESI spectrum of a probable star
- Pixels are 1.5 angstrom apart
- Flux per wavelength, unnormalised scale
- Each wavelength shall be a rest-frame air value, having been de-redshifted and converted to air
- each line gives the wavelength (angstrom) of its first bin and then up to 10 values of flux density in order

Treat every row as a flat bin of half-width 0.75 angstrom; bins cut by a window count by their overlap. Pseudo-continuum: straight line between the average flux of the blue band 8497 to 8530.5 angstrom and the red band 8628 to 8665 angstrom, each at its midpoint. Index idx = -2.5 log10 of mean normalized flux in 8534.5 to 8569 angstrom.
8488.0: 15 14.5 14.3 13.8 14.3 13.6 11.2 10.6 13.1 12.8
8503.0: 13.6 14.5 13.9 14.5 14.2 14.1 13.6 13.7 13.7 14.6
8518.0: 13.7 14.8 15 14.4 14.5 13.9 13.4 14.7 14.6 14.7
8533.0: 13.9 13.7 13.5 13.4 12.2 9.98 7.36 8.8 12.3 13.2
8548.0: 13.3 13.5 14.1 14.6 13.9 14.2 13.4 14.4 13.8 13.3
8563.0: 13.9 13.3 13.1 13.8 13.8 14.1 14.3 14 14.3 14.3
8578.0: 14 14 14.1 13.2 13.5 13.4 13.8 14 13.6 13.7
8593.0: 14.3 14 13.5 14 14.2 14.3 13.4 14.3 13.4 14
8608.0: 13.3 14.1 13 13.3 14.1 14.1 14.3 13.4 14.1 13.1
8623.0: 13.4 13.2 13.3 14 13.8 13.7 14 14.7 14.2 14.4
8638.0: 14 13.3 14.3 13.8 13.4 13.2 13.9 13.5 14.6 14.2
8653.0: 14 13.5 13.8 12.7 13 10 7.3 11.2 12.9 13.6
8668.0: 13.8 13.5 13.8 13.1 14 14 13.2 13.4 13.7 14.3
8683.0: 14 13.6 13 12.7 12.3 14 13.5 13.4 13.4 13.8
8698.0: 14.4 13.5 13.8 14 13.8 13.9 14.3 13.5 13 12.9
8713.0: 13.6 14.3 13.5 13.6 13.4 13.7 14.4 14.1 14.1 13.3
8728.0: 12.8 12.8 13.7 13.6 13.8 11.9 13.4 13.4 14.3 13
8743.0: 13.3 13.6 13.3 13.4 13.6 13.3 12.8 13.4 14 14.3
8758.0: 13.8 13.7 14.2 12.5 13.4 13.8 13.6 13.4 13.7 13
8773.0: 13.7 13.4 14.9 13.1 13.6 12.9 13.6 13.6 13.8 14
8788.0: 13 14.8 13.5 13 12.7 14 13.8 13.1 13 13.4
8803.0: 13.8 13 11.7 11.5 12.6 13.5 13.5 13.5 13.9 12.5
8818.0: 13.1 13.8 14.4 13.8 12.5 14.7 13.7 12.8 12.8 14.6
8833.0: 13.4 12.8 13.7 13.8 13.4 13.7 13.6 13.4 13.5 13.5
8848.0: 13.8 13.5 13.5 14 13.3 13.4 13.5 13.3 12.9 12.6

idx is 0.06 mag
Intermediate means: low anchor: 13.8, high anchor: 13.3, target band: 12.9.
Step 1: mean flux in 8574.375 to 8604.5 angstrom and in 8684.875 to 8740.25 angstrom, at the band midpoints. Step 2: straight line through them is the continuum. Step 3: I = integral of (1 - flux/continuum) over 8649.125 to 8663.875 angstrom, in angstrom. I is 1.32 angstrom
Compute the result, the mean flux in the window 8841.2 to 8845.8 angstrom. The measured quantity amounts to 13.5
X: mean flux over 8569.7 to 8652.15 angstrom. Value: 13.8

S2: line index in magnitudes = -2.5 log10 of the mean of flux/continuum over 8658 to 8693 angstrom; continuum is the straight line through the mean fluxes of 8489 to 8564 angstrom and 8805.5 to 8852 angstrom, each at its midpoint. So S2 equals 0.04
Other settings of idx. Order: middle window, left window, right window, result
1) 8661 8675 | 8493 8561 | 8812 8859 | 0.08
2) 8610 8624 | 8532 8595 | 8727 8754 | -0.02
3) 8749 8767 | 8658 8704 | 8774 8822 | -0.02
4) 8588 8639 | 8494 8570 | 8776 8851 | -0.03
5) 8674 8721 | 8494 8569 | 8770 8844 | -0.02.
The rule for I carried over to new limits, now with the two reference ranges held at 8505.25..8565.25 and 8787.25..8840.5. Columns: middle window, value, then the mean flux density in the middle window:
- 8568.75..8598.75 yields -1.0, 13.9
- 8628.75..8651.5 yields -0.8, 13.9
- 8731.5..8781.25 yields -0.4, 13.5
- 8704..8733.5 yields -0.5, 13.6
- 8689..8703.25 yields -0.3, 13.7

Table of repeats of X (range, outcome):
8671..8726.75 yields 13.6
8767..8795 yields 13.5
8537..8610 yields 13.4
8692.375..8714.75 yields 13.7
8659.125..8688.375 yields 12.9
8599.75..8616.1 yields 13.8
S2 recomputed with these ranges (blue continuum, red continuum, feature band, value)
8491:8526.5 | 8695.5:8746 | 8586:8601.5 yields -0.019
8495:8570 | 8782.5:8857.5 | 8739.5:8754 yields 0.003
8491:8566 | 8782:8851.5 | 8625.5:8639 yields -0.047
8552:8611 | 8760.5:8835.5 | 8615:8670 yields 0.028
